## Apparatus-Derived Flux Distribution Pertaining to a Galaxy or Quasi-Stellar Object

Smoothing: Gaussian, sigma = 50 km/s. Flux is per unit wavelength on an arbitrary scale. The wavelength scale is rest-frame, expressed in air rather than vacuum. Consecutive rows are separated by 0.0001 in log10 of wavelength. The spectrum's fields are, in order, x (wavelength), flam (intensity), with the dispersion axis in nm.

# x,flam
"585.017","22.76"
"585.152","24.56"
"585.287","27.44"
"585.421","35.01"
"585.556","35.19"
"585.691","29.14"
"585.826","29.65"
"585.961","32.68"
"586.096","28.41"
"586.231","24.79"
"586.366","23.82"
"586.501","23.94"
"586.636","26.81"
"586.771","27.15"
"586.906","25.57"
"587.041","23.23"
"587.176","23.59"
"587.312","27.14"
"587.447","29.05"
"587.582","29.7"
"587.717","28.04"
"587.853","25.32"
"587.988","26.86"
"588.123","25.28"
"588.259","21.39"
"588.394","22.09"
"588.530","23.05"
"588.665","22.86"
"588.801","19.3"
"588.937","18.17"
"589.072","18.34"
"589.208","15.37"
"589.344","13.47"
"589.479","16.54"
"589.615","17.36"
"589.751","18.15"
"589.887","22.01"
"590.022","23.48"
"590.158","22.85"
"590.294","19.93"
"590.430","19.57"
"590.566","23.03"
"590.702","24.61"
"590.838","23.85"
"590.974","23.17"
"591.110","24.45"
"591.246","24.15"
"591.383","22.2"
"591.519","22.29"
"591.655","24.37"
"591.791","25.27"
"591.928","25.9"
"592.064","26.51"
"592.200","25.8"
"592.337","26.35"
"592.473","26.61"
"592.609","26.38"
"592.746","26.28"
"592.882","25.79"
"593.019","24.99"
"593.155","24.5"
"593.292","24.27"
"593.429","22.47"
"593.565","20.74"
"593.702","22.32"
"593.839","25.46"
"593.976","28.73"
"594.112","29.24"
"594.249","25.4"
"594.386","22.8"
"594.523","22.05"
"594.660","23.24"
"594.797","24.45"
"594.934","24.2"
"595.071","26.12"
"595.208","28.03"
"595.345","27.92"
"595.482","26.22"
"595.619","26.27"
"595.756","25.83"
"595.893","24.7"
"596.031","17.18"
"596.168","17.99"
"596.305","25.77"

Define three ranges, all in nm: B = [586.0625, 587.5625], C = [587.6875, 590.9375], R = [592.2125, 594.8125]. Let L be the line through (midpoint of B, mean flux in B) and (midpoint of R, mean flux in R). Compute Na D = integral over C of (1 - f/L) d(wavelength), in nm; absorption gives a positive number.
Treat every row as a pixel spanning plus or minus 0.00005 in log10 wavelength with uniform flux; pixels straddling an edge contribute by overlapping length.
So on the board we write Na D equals 0.54 nm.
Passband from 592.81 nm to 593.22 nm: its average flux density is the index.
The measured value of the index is 25.1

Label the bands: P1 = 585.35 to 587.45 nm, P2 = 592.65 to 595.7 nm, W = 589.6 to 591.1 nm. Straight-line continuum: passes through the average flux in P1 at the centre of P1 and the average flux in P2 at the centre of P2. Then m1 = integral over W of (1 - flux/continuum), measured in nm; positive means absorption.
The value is 0.256 nm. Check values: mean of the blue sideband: 27.8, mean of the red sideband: 25.1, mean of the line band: 21.9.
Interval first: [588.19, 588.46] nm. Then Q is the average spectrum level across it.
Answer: 21.7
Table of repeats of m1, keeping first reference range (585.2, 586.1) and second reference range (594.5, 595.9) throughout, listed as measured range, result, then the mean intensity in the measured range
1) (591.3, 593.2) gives 0.139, 25.2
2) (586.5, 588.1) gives 0.197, 26.5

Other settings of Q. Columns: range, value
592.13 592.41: 26.1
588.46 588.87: 21.7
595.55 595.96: 25.6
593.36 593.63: 21.6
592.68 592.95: 26.1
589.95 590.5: 21.5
